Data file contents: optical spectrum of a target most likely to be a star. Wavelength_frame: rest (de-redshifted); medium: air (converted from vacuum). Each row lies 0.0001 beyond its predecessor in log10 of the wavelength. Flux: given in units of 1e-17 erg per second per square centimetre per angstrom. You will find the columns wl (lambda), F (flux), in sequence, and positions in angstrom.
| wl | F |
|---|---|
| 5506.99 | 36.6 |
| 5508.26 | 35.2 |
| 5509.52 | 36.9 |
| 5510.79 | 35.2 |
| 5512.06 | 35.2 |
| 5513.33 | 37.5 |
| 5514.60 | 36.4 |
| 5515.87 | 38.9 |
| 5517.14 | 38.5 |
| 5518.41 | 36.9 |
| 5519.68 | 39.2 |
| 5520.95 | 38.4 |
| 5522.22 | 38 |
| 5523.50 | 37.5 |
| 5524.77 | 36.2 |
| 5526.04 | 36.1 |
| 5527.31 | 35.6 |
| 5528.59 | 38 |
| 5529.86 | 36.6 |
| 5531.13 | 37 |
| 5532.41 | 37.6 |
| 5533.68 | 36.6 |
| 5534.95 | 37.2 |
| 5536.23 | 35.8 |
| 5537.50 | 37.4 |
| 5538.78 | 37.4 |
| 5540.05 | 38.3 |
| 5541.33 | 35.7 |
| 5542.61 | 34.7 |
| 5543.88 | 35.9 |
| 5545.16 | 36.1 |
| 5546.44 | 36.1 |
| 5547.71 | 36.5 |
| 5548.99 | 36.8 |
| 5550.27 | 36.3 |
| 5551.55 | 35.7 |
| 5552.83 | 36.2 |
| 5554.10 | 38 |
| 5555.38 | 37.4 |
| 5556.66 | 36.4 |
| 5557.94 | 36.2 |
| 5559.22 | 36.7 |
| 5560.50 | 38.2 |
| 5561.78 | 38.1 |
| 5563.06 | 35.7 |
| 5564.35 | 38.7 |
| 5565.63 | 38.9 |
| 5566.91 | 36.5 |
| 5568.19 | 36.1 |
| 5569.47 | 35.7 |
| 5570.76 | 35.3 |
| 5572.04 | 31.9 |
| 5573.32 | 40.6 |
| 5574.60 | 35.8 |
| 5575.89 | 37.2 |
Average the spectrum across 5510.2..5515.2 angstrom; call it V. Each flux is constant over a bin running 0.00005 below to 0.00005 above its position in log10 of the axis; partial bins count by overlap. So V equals 36.1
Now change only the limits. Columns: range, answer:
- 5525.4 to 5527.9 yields 35.9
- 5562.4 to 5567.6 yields 37.4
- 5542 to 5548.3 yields 35.9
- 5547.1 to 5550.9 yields 36.5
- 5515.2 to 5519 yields 38.1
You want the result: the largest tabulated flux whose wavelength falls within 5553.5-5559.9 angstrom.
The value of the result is 38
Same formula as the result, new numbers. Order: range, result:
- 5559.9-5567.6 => 38.9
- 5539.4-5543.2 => 38.3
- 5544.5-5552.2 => 36.8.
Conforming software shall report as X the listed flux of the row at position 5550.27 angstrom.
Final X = 36.3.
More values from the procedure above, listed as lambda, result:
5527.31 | 35.6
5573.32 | 40.6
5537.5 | 37.4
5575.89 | 37.2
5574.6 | 35.8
